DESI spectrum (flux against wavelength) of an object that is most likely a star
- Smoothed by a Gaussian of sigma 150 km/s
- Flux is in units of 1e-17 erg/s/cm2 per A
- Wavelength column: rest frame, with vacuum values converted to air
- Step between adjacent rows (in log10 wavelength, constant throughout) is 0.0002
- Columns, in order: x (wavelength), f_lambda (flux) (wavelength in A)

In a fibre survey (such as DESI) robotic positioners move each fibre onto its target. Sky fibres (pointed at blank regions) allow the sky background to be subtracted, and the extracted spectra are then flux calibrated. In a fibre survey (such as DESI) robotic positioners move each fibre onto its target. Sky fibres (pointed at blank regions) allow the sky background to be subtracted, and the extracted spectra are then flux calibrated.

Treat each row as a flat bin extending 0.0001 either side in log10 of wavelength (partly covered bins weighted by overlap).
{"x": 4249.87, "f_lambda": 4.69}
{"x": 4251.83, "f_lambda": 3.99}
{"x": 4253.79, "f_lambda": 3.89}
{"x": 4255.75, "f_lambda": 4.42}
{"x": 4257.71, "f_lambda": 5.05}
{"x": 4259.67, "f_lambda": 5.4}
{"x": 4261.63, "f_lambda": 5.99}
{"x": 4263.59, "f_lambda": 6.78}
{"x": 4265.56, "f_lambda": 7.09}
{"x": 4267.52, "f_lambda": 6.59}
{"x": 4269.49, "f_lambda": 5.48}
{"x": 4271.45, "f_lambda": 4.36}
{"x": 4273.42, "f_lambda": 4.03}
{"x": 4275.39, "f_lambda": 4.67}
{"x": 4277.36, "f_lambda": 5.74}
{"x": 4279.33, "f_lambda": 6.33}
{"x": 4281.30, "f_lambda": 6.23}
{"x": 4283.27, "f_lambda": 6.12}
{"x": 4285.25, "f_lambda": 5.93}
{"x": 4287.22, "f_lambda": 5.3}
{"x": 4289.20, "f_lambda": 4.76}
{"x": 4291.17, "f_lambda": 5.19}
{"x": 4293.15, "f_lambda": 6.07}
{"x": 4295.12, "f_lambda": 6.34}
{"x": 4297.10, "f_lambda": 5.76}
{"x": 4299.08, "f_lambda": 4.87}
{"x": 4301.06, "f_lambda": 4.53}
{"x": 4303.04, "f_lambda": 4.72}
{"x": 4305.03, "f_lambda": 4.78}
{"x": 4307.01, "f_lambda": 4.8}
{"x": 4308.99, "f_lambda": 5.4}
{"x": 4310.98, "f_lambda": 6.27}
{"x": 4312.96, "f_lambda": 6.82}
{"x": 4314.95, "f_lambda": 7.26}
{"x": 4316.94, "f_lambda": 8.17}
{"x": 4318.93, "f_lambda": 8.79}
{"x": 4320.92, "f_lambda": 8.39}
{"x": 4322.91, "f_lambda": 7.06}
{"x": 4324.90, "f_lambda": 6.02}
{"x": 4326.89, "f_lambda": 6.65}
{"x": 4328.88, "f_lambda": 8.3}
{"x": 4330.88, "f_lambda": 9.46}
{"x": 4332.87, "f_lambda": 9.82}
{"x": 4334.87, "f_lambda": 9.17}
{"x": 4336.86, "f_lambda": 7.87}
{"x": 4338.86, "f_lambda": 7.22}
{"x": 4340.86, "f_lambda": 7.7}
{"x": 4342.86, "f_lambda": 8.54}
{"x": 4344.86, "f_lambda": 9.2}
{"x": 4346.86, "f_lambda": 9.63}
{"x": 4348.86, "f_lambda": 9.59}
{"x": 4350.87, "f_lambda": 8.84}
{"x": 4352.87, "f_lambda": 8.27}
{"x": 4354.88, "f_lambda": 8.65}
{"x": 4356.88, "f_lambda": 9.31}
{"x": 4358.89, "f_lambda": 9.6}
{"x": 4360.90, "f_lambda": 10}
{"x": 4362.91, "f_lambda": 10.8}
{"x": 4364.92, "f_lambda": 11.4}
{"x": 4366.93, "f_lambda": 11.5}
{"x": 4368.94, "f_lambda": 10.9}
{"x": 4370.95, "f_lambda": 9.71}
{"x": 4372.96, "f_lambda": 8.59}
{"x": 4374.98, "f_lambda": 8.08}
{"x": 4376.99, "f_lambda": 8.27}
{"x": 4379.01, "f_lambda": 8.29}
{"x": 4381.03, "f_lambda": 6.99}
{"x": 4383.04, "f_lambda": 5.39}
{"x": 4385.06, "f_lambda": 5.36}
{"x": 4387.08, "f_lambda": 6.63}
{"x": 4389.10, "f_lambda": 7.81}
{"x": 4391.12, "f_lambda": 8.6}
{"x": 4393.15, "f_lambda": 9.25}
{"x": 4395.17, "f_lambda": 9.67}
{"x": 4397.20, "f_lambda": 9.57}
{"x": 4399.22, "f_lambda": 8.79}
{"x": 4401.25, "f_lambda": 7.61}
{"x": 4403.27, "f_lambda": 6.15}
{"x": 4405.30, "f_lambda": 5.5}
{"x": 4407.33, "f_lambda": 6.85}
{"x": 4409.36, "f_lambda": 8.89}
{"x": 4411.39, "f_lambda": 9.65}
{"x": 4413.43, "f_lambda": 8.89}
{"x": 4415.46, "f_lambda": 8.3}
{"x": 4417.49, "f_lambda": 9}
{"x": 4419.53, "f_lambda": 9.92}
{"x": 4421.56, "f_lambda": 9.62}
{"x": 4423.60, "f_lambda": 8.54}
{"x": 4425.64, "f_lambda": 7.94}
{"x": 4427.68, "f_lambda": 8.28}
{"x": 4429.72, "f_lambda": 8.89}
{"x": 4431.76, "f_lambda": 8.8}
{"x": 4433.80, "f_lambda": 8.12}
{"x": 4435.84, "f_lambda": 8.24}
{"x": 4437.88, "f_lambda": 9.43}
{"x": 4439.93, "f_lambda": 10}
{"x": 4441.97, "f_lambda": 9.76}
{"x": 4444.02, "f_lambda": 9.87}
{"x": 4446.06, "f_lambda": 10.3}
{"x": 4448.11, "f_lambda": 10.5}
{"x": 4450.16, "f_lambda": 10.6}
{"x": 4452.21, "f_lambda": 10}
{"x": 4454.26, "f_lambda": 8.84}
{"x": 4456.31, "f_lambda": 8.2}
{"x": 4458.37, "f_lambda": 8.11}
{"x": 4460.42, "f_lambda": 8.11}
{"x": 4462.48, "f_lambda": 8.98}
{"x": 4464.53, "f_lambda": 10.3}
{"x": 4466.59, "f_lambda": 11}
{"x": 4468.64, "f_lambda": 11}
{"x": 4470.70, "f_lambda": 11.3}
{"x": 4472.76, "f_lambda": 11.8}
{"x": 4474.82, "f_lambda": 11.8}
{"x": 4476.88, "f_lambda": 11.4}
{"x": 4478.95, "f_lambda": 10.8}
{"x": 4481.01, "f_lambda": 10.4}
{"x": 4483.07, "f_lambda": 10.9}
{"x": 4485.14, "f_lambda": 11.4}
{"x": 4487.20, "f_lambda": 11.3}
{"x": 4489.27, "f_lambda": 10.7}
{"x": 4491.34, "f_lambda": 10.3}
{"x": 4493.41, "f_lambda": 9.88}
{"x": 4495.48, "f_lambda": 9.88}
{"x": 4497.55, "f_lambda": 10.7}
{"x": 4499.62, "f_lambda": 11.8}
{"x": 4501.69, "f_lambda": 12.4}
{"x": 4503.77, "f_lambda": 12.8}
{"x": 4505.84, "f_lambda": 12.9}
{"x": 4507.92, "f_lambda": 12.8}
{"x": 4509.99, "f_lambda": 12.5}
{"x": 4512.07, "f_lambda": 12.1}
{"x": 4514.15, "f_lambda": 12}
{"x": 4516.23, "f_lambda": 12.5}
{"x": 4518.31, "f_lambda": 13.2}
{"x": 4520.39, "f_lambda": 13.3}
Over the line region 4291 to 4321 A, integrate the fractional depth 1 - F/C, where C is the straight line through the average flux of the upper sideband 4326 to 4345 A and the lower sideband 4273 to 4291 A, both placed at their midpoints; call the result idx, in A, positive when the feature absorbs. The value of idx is 3.17 A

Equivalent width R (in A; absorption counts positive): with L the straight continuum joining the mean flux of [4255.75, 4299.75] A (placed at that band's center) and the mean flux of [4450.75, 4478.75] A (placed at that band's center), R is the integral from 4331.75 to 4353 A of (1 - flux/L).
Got -4.66 A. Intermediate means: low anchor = 5.62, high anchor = 10.1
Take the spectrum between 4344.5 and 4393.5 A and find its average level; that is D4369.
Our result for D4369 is 8.81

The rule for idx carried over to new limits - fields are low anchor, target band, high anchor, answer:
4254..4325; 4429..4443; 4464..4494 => 1.1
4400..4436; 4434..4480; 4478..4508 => -0.8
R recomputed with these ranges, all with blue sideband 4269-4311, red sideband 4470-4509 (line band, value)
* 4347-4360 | -3.3 A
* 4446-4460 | 1.1 A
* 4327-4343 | -4.2 A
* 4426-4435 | 1.0 A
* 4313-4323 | -2.8 A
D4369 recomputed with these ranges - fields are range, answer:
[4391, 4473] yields 9.08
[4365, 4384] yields 8.78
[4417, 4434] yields 8.81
